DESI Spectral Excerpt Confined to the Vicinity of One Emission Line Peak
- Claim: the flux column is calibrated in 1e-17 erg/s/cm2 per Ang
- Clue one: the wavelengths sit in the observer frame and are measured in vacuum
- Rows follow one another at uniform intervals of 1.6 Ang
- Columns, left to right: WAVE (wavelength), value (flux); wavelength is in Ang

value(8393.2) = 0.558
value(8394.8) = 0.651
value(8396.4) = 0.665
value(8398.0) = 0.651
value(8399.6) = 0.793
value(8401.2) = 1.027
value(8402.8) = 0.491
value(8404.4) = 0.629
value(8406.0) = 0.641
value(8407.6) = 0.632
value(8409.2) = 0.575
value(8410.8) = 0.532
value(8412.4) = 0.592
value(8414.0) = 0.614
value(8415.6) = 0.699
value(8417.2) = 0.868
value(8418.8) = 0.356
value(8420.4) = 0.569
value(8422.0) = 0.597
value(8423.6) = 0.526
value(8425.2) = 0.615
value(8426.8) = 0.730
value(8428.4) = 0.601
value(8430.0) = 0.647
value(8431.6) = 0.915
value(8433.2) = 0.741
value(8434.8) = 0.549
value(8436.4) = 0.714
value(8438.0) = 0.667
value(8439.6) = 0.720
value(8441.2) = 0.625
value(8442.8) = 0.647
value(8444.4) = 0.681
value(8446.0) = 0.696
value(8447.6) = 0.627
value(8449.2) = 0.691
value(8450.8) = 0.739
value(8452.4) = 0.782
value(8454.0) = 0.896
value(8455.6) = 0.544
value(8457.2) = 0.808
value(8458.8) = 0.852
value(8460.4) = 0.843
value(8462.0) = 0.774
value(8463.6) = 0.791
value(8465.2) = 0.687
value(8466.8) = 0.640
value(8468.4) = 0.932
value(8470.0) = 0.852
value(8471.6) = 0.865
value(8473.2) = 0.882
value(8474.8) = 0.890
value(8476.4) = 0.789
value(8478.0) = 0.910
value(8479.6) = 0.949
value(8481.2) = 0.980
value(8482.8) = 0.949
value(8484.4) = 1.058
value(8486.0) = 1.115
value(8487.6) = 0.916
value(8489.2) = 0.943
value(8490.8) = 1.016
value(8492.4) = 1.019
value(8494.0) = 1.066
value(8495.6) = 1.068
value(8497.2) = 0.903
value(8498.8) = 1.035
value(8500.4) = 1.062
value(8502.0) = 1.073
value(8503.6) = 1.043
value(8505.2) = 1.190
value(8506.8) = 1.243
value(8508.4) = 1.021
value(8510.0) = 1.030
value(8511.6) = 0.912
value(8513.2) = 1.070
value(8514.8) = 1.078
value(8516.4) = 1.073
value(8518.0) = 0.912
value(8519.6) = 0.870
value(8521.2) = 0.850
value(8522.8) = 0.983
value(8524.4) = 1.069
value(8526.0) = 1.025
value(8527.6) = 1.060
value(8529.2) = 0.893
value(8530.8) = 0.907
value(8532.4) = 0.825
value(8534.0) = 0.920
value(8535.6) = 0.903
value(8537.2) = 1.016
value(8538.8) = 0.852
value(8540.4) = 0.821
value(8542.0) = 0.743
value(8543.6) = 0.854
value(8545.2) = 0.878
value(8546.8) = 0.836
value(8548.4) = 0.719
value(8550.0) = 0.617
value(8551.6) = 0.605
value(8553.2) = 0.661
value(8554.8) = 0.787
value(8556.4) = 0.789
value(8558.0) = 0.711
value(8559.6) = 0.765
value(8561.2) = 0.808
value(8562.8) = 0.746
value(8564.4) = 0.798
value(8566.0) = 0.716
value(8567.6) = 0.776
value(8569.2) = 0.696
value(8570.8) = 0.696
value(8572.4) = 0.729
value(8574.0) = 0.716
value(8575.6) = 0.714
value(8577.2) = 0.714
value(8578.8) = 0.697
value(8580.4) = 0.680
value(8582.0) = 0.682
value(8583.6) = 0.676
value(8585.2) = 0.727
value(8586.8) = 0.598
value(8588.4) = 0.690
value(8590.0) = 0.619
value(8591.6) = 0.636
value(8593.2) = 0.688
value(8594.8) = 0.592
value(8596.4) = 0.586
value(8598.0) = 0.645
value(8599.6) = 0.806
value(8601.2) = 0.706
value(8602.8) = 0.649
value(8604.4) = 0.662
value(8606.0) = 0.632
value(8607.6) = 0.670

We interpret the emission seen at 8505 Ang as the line Mg II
